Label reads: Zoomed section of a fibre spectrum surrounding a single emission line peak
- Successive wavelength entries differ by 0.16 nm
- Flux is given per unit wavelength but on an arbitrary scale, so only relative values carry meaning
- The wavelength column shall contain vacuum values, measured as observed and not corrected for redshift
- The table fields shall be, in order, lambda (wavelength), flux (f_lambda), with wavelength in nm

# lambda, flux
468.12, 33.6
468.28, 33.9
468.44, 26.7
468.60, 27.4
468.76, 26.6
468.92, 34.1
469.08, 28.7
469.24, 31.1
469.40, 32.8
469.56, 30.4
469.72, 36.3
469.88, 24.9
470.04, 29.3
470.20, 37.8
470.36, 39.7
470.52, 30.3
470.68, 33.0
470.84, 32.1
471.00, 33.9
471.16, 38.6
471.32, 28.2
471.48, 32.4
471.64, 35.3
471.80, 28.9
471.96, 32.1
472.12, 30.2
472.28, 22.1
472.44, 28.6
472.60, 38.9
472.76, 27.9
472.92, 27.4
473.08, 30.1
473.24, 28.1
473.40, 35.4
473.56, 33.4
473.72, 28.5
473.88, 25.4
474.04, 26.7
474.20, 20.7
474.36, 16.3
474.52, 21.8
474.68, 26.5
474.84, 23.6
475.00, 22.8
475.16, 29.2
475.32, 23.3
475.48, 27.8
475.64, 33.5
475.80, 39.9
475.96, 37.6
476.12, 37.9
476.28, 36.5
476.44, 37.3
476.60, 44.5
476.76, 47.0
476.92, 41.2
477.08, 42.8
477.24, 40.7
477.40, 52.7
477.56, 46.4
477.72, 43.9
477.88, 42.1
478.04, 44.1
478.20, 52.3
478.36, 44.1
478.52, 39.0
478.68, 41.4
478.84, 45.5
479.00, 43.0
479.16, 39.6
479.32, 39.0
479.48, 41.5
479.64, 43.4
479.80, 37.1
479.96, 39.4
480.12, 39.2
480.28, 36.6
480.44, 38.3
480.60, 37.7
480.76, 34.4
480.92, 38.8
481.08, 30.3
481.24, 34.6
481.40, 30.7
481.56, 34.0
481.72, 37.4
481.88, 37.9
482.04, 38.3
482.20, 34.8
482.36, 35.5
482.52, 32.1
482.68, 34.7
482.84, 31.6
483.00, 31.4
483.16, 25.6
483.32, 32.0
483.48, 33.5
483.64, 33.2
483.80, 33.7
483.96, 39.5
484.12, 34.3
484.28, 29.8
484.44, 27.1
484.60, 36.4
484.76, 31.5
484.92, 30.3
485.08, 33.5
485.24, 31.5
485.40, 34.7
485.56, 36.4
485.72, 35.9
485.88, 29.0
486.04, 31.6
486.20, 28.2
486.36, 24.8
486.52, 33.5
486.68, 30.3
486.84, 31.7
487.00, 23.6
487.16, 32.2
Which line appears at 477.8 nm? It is Mg II 2798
